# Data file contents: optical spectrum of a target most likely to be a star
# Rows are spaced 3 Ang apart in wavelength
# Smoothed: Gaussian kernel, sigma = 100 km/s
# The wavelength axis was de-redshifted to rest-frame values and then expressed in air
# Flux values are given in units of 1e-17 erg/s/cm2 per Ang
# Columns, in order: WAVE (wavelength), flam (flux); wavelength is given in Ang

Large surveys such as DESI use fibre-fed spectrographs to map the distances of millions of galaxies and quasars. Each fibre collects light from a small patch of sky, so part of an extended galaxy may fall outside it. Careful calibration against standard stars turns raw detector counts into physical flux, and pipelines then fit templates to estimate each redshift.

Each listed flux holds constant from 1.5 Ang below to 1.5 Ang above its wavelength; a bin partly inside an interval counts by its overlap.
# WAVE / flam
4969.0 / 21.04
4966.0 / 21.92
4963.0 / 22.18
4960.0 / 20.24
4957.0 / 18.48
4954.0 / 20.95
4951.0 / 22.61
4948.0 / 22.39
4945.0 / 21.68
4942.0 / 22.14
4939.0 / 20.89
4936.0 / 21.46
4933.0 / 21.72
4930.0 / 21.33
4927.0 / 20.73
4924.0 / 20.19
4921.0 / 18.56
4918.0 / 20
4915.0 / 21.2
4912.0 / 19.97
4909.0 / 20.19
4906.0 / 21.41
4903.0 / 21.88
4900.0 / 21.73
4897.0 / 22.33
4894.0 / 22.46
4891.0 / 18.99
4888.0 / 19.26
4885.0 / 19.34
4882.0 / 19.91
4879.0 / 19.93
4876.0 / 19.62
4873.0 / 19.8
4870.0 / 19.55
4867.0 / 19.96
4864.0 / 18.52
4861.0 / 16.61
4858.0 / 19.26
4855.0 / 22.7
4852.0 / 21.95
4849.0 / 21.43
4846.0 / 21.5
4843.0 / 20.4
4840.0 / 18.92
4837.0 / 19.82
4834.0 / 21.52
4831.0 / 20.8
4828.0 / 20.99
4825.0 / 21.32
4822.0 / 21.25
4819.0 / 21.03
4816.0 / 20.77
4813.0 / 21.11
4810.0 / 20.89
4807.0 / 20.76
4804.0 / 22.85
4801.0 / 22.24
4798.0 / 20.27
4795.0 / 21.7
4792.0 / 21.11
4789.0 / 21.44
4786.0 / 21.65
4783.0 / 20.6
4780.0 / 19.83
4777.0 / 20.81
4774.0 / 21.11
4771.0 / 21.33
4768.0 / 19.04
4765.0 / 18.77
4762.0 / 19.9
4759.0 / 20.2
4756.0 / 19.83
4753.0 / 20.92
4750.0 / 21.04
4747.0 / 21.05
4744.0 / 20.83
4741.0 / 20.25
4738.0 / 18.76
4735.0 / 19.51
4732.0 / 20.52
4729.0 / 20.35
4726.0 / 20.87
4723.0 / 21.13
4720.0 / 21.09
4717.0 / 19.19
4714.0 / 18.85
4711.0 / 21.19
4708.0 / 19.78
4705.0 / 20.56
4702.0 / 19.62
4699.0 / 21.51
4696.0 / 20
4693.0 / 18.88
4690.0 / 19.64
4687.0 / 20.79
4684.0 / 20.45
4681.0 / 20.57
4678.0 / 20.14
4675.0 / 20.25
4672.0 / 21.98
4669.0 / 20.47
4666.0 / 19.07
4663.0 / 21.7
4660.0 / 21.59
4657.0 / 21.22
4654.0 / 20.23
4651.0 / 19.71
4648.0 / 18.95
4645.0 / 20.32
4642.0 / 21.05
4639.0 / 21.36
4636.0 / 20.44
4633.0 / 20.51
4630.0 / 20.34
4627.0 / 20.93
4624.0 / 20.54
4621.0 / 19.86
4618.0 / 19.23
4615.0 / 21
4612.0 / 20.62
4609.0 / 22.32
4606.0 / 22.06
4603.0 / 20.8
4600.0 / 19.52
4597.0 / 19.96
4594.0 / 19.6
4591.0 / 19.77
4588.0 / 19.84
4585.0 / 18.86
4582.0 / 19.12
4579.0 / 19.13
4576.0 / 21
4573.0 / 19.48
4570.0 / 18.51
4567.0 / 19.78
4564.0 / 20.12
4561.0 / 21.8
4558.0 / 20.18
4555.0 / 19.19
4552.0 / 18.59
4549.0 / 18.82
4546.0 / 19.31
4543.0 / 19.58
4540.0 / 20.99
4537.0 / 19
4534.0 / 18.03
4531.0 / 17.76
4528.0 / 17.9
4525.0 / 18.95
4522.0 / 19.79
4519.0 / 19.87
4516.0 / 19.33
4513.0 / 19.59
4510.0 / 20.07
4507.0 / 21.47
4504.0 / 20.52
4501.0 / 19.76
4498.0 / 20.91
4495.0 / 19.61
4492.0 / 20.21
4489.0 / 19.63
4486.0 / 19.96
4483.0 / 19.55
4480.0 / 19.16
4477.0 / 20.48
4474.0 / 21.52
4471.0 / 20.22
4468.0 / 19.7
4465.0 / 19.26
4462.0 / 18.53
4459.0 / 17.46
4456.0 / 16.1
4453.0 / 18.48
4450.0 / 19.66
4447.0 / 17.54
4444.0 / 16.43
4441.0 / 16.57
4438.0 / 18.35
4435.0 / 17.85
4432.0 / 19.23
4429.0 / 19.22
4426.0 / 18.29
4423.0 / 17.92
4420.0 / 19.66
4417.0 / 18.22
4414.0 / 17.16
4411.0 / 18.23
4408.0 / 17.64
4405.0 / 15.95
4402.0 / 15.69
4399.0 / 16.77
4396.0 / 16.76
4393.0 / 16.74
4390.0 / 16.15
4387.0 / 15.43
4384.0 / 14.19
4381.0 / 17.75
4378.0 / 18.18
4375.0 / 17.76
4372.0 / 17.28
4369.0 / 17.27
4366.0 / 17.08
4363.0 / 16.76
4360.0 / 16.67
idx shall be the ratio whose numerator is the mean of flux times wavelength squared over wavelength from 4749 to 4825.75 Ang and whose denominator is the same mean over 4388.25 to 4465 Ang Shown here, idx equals 1.38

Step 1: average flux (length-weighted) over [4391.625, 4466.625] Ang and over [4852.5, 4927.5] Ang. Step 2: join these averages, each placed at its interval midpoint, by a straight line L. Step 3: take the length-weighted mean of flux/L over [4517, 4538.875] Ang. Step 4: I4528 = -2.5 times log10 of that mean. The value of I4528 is -0.031 mag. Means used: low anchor 17.8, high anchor 20.2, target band 18.8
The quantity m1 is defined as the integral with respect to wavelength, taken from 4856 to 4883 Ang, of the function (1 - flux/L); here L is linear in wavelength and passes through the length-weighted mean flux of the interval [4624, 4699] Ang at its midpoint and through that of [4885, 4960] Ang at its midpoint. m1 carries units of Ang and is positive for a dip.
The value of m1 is 2.0 Ang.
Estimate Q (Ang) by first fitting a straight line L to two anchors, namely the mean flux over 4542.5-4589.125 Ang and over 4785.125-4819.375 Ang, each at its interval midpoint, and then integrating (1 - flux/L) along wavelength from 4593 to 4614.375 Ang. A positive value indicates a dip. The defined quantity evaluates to -0.9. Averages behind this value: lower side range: 19.6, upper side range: 21.3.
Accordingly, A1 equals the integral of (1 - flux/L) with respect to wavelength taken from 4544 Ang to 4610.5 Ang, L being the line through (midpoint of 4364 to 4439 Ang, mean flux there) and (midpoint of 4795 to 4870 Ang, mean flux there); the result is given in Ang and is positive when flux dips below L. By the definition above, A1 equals -4.1 Ang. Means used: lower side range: 17.4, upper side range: 20.7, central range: 19.9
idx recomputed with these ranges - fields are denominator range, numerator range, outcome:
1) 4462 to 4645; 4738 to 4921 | 1.16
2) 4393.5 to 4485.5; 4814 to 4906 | 1.34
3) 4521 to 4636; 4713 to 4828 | 1.13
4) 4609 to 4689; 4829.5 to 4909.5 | 1.09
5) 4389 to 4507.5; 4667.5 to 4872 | 1.27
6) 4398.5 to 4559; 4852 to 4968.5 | 1.31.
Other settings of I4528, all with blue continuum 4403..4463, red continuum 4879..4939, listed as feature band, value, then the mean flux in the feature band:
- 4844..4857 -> -0.073 mag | 21.7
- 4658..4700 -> -0.064 mag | 20.5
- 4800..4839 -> -0.053 mag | 21.1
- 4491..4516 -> -0.107 mag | 20.2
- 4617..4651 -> -0.069 mag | 20.3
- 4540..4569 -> -0.065 mag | 19.8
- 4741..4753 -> -0.062 mag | 20.9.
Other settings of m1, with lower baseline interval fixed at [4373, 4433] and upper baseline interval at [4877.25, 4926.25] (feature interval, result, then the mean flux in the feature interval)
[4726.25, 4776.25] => -1.9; 20.2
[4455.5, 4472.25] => -0.9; 18.7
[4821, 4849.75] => -1.0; 20.8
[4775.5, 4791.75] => -1.0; 20.9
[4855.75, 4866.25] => 0.8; 18.6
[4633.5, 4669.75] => -3.1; 20.5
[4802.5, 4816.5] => -1.0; 21.3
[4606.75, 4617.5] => -1.5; 21.2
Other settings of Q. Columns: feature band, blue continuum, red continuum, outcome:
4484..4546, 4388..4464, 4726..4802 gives -4.2 Ang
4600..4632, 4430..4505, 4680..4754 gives -1.5 Ang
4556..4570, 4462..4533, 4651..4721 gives -0.2 Ang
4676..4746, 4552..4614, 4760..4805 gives 1.2 Ang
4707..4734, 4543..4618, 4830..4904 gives -0.3 Ang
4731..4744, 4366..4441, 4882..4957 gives -0.1 Ang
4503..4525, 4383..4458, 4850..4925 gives -2.5 Ang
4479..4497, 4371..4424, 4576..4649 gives -1.3 Ang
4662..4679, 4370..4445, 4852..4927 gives -1.5 Ang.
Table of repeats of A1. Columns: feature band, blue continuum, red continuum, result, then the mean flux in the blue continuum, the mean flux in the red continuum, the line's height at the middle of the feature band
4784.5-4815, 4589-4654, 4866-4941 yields -1.4 Ang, 20.4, 20.5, 20.5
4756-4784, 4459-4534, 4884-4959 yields 0.4 Ang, 19.7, 20.9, 20.4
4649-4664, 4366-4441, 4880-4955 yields -1.3 Ang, 17.4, 20.9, 19.1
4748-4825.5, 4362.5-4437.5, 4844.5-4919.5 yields -4.1 Ang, 17.3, 20.4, 19.8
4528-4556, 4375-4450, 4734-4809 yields -0.6 Ang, 17.4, 20.6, 18.6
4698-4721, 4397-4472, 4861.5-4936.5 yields -1.0 Ang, 18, 20.3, 19.4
